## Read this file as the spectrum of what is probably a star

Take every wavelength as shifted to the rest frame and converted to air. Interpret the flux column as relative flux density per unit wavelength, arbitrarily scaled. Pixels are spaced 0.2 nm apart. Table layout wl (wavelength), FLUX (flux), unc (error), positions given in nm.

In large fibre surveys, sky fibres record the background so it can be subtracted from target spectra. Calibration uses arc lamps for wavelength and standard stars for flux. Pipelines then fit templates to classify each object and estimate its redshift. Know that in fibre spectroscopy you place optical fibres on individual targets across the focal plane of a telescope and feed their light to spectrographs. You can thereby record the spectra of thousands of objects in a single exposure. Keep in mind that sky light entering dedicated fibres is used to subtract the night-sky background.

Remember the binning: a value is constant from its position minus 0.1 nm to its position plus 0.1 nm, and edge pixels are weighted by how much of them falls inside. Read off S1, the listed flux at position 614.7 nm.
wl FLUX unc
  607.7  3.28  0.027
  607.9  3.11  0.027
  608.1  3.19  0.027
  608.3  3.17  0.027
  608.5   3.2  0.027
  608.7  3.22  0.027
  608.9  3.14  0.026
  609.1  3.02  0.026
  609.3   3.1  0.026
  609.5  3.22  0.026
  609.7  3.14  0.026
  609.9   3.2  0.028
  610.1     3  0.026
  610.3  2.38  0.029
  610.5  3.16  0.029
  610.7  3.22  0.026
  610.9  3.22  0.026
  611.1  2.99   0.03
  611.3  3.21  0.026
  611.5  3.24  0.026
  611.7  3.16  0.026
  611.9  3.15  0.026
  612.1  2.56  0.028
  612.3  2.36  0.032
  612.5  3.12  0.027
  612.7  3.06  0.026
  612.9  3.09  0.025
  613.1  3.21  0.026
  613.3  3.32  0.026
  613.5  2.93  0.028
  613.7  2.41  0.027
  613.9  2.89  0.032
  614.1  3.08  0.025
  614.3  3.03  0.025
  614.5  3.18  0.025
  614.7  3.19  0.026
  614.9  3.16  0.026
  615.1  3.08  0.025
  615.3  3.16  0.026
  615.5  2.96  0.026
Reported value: 3.19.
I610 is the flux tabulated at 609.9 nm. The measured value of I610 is 3.2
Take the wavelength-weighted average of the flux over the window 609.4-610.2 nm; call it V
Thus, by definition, 3.14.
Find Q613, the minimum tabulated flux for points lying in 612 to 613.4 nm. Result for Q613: 2.36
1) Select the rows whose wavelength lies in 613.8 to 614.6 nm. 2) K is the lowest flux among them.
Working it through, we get 2.89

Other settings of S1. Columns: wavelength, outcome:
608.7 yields 3.22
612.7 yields 3.06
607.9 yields 3.11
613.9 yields 2.89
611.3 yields 3.21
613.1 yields 3.21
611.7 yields 3.16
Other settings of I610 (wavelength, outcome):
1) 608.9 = 3.14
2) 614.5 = 3.18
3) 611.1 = 2.99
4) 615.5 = 2.96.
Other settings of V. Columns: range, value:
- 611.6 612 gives 3.16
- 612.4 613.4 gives 3.16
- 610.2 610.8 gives 2.92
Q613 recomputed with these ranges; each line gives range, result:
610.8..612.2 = 2.56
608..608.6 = 3.17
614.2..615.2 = 3.03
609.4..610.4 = 2.38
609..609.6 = 3.02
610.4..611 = 3.16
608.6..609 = 3.14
